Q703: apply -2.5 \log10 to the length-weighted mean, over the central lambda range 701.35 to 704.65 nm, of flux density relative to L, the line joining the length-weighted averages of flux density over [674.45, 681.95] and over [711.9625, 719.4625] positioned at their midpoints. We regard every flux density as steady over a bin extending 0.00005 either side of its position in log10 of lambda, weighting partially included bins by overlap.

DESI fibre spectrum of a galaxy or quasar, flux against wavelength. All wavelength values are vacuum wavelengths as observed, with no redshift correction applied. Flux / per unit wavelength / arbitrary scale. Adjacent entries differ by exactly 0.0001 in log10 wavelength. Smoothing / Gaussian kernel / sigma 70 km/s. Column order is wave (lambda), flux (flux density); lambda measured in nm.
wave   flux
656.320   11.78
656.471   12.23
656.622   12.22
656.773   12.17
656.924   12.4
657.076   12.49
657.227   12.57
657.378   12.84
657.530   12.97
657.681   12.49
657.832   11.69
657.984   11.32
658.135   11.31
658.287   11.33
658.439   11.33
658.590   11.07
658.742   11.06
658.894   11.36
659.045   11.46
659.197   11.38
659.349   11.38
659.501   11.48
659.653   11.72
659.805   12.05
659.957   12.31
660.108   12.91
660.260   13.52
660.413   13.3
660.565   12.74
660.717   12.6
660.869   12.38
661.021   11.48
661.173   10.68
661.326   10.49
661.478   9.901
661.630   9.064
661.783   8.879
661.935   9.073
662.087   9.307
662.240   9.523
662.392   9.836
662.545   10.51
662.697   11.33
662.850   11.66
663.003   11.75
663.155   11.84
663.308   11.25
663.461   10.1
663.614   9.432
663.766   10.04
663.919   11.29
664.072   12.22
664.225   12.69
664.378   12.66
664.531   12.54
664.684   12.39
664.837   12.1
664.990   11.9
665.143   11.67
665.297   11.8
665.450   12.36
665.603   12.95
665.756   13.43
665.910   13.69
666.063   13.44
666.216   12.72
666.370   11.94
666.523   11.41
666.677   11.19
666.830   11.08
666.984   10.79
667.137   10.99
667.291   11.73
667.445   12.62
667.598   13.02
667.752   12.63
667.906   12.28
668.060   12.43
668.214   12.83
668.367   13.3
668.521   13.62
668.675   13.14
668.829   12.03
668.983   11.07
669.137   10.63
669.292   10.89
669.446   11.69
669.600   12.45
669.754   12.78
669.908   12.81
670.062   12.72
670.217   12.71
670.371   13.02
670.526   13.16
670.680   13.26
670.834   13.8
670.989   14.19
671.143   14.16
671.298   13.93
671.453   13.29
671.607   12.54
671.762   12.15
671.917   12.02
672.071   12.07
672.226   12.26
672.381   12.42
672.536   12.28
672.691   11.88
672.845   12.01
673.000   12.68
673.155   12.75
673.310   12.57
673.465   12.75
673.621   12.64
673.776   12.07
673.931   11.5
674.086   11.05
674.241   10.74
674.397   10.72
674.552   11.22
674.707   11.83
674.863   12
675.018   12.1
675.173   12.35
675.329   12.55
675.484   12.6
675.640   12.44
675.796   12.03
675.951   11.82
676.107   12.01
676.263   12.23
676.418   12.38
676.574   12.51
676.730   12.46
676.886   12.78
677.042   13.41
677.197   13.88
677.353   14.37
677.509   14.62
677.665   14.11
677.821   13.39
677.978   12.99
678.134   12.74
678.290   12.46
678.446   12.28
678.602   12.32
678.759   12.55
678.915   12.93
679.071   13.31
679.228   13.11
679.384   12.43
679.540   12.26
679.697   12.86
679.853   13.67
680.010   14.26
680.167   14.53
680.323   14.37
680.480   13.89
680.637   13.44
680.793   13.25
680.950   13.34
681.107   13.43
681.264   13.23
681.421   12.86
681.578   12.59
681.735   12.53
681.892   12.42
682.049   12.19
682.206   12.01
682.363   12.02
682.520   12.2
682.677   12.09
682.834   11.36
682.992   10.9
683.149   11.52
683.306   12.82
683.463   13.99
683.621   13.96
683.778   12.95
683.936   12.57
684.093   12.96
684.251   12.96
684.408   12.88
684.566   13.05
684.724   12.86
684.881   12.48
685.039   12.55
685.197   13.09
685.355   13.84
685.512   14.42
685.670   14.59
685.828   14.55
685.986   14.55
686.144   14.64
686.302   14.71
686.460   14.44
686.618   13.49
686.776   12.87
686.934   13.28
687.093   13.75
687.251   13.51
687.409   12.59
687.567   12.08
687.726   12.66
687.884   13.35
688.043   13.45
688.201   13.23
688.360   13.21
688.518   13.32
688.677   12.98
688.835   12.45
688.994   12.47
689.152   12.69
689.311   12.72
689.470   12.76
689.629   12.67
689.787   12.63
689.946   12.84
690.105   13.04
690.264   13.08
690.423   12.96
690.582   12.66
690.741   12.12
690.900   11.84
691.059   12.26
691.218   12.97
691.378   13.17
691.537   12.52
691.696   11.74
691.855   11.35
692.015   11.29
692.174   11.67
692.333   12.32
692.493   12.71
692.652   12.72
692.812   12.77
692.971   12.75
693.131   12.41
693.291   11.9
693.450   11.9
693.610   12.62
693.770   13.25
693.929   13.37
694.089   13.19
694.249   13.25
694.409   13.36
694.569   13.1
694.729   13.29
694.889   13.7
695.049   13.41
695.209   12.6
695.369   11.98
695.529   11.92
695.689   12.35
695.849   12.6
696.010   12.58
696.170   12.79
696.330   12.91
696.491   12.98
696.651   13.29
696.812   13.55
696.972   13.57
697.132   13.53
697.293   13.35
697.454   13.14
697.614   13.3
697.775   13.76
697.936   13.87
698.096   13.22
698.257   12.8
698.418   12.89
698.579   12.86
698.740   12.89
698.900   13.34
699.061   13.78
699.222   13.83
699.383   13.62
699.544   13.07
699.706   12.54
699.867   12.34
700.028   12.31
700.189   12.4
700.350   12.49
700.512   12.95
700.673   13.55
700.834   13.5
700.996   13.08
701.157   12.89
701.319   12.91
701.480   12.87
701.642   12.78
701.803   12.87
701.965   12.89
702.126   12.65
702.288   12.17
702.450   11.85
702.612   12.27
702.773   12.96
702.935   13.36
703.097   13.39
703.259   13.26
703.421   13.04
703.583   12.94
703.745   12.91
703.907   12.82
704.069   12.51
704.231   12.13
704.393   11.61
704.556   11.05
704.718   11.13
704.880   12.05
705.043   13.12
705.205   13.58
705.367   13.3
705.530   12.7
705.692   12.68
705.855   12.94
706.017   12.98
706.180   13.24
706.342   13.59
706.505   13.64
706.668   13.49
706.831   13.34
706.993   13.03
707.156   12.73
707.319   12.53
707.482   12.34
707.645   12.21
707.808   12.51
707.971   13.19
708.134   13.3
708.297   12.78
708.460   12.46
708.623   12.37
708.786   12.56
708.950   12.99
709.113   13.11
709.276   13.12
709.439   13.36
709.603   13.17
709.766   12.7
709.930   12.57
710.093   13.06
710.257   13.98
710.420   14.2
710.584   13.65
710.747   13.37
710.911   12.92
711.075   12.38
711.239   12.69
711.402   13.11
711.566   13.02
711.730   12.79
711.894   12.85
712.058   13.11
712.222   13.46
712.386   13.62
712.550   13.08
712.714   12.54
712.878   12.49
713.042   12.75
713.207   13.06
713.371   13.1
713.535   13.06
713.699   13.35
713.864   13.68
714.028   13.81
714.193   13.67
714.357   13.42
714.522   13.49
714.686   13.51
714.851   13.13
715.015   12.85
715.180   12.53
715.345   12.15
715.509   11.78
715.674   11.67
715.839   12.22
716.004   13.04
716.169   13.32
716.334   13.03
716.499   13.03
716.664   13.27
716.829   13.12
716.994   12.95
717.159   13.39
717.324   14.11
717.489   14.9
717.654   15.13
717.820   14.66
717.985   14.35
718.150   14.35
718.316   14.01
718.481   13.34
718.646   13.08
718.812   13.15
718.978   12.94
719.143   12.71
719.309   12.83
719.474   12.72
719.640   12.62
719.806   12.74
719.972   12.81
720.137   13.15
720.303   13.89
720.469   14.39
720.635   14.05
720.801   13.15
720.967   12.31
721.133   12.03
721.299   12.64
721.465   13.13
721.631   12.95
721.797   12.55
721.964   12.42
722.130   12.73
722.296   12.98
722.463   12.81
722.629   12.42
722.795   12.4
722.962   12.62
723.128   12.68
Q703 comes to 0.04 mag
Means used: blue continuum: 12.9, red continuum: 13.2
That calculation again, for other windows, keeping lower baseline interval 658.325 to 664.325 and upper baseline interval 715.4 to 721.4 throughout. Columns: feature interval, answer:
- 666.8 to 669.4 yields -0.06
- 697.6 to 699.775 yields -0.06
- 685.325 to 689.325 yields -0.11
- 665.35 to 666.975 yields -0.09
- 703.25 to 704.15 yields -0.01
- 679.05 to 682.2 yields -0.11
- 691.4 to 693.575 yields 0.01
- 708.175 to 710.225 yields 0.00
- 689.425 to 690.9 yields -0.04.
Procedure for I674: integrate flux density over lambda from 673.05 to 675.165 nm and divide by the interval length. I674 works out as 11.9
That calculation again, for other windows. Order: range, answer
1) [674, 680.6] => 12.7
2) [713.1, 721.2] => 13.2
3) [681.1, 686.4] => 13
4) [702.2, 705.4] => 12.6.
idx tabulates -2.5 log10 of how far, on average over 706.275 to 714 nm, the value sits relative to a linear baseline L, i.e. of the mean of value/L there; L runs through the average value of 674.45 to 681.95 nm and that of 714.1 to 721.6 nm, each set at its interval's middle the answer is 0.01 mag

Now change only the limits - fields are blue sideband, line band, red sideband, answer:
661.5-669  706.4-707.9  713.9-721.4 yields 0.00 mag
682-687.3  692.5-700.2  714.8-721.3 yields 0.01 mag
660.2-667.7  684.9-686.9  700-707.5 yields -0.14 mag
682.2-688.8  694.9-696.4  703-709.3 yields 0.03 mag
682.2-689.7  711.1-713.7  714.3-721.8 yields 0.02 mag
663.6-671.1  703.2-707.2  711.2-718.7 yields 0.02 mag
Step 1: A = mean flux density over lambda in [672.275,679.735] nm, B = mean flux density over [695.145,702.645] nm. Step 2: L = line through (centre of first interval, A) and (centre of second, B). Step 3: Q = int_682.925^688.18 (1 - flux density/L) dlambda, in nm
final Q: -0.25 nm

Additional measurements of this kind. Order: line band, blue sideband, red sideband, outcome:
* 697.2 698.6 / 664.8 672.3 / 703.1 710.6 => -0.05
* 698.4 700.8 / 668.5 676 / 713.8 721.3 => -0.02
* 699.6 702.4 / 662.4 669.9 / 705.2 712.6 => 0.01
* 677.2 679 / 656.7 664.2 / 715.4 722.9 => -0.19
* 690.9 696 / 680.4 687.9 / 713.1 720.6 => 0.21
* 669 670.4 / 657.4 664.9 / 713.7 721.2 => -0.05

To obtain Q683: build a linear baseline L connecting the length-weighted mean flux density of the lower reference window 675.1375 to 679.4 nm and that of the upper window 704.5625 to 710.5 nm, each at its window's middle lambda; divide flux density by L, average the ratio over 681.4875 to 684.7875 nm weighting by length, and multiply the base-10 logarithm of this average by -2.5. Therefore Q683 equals 0.03 mag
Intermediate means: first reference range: 12.8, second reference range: 12.9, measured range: 12.5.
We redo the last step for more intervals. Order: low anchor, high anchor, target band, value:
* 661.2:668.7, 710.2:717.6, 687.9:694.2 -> -0.018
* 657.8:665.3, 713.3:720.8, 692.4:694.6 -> -0.028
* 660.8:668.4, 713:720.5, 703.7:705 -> 0.071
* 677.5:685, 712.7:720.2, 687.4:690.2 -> 0.010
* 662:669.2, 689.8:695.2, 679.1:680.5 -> -0.102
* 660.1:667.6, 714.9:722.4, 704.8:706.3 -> -0.019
